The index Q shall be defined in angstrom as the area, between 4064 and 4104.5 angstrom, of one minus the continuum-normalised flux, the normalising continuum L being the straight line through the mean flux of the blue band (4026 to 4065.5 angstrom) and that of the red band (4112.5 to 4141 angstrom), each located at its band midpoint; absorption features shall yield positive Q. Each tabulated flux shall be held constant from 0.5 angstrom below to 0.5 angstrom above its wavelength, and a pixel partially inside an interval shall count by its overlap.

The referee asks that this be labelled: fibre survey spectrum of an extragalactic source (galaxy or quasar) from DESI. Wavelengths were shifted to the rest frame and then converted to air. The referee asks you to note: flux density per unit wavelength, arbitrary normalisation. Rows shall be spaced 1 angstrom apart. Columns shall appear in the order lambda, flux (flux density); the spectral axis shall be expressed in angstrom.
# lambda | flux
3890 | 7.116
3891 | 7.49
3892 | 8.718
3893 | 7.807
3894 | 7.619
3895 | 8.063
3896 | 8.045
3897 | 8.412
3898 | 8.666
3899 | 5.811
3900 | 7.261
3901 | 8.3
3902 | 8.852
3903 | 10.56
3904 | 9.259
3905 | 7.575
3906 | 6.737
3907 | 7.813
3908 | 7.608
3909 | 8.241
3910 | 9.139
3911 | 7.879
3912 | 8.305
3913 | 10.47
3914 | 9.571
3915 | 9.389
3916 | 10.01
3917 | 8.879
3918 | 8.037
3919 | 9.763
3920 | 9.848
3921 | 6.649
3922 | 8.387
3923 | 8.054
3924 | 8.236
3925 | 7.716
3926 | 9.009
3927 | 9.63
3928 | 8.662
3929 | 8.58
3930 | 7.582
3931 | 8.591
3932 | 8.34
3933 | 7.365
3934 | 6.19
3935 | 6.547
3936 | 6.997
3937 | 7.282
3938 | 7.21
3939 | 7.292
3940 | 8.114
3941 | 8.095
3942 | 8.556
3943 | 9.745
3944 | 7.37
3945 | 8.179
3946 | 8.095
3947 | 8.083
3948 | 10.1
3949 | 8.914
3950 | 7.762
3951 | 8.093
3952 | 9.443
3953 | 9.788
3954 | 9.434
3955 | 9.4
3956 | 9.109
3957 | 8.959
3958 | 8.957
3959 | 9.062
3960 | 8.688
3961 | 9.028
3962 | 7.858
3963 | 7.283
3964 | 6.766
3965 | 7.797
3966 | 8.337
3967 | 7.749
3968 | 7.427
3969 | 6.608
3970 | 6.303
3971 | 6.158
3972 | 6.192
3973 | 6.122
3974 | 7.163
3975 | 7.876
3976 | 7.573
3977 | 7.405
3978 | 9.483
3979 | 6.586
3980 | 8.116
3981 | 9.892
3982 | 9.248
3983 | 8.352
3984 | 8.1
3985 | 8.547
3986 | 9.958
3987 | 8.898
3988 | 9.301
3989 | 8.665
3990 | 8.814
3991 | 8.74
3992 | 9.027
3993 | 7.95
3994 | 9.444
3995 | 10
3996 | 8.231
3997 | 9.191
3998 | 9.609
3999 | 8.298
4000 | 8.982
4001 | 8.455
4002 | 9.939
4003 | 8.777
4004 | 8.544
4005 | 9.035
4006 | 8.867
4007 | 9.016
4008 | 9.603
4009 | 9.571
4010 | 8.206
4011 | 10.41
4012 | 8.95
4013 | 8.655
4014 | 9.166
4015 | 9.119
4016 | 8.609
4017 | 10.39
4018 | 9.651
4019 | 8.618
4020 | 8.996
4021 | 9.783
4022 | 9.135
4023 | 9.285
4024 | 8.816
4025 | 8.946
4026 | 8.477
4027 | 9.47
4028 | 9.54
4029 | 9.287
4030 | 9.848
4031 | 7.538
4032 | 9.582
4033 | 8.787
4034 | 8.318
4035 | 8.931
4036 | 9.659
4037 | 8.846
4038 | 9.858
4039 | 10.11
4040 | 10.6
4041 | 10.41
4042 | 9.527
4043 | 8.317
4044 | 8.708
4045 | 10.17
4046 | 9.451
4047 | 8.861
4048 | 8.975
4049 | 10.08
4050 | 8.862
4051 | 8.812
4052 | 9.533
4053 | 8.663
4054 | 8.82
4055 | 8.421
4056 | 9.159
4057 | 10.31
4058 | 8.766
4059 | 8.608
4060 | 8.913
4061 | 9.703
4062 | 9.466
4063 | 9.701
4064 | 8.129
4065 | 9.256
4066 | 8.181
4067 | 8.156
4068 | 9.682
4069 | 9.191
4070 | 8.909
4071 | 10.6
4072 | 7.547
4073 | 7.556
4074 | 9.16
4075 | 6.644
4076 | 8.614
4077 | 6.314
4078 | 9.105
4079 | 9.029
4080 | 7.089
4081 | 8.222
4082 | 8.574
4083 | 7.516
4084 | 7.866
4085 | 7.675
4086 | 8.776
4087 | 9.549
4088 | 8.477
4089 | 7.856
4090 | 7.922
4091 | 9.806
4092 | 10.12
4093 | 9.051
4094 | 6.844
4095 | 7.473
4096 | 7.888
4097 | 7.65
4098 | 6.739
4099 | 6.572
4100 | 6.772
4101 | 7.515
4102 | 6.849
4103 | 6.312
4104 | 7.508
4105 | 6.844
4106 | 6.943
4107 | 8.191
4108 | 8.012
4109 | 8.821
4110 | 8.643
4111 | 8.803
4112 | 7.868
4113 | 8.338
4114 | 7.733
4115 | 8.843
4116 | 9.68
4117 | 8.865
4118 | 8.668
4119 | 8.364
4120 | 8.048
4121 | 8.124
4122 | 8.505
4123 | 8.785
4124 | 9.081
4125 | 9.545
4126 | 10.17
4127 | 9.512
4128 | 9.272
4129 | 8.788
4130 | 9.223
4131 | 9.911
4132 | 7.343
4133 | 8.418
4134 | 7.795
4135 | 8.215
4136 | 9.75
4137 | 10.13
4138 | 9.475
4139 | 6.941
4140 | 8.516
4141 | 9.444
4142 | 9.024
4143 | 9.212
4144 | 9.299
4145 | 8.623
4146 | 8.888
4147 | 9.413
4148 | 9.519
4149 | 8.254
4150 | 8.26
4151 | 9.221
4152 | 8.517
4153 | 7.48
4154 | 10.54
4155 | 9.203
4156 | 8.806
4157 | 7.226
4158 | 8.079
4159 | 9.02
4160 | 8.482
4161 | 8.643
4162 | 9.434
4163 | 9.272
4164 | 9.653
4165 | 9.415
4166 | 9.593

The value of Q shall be 4.1 angstrom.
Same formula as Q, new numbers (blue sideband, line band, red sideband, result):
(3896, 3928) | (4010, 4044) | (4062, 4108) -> -4.1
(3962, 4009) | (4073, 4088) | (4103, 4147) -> 0.7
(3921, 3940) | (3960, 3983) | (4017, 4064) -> 2.0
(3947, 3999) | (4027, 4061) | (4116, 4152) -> -2.5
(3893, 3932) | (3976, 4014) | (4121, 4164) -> -1.2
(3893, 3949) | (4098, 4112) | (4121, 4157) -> 2.1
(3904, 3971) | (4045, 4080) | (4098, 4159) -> -1.8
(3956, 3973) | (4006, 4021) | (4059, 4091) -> -2.2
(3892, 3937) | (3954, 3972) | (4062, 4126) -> 0.7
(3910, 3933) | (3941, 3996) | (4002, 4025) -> 3.6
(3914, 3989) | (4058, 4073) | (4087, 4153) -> -1.0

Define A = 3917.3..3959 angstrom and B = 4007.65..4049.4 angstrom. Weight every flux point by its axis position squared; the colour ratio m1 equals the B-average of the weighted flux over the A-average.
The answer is 1.16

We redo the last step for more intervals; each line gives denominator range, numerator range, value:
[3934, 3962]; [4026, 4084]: 1.12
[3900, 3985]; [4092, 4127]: 1.07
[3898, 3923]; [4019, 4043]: 1.16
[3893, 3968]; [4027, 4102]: 1.12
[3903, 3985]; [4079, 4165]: 1.13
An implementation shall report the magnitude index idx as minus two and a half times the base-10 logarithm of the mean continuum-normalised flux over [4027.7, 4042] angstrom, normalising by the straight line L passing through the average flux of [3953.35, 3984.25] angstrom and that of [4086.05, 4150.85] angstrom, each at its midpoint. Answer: -0.15 mag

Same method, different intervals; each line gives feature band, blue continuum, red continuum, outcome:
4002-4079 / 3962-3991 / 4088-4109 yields -0.16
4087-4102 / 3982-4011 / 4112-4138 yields 0.12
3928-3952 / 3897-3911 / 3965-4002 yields 0.03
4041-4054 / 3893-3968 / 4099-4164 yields -0.09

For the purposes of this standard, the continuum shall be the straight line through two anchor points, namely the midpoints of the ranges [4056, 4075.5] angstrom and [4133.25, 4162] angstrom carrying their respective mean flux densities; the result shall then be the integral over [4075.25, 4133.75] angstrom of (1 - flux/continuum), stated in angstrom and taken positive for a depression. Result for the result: 3.9 angstrom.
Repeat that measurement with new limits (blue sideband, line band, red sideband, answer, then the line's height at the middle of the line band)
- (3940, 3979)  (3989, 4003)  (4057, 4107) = -1.4 angstrom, 8.14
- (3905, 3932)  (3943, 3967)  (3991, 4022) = 0.6 angstrom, 8.77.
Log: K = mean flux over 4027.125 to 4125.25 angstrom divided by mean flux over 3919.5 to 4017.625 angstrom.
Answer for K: 1.0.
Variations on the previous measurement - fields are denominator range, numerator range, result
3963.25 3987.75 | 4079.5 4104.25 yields 1.01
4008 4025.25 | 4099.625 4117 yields 0.86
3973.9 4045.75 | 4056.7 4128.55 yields 0.93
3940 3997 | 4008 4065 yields 1.10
